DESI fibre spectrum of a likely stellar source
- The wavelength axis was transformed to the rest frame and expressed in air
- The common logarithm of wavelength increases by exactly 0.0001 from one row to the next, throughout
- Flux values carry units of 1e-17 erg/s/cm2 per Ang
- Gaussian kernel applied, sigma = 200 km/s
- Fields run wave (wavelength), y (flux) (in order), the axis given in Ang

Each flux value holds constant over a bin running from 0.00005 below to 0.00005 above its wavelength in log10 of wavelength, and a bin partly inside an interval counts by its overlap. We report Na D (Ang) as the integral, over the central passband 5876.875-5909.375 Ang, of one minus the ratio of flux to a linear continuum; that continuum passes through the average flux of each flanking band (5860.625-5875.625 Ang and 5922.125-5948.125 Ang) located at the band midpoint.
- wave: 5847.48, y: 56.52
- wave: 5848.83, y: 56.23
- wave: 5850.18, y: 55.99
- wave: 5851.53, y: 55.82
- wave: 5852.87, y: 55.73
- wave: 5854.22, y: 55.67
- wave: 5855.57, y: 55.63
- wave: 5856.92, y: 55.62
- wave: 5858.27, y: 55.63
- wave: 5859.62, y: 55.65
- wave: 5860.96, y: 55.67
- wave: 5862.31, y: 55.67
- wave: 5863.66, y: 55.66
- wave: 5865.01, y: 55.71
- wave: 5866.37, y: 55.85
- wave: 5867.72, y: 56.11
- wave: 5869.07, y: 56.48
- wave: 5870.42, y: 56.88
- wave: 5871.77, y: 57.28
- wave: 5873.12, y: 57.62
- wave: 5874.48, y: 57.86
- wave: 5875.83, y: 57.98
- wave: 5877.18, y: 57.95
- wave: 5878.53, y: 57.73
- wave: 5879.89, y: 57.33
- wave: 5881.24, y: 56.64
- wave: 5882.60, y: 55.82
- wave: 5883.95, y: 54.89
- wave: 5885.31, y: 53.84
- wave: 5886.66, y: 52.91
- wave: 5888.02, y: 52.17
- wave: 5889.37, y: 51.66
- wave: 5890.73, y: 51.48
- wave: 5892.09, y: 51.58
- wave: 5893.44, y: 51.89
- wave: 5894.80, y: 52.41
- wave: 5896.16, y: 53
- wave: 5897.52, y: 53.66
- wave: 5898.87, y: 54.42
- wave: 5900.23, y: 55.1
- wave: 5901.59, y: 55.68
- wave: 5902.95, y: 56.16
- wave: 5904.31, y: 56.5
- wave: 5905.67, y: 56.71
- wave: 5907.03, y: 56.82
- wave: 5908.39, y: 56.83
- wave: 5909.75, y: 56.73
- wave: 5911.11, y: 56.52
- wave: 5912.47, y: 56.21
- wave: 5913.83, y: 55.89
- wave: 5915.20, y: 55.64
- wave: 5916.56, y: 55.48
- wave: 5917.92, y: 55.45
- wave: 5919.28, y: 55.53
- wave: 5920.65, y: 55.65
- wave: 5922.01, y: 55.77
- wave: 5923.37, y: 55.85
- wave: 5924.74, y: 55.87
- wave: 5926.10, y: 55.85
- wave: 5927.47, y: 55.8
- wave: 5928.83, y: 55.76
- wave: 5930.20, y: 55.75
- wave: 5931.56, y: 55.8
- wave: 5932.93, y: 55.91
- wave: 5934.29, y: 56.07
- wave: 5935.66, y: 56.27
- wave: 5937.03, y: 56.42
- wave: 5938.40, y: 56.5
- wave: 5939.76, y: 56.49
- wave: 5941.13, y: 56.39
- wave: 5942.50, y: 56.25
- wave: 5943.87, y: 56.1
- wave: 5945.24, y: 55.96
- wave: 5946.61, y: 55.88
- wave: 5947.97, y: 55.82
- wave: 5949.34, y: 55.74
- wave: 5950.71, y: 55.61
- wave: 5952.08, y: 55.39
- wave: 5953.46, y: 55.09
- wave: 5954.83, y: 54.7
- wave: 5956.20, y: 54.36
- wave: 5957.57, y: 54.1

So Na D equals 0.9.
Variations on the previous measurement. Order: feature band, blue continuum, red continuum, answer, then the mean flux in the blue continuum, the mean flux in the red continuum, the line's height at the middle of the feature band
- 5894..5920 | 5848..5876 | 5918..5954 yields 0.2 Ang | 56.2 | 55.9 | 56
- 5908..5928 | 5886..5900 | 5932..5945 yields -0.5 Ang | 52.6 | 56.2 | 54.6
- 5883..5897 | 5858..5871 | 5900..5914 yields 0.9 Ang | 55.9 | 56.3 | 56.2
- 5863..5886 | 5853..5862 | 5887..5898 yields -1.1 Ang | 55.7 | 52.2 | 54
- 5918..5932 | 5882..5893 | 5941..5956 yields -0.3 Ang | 53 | 55.6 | 54.6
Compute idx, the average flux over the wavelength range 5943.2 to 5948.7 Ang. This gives 56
